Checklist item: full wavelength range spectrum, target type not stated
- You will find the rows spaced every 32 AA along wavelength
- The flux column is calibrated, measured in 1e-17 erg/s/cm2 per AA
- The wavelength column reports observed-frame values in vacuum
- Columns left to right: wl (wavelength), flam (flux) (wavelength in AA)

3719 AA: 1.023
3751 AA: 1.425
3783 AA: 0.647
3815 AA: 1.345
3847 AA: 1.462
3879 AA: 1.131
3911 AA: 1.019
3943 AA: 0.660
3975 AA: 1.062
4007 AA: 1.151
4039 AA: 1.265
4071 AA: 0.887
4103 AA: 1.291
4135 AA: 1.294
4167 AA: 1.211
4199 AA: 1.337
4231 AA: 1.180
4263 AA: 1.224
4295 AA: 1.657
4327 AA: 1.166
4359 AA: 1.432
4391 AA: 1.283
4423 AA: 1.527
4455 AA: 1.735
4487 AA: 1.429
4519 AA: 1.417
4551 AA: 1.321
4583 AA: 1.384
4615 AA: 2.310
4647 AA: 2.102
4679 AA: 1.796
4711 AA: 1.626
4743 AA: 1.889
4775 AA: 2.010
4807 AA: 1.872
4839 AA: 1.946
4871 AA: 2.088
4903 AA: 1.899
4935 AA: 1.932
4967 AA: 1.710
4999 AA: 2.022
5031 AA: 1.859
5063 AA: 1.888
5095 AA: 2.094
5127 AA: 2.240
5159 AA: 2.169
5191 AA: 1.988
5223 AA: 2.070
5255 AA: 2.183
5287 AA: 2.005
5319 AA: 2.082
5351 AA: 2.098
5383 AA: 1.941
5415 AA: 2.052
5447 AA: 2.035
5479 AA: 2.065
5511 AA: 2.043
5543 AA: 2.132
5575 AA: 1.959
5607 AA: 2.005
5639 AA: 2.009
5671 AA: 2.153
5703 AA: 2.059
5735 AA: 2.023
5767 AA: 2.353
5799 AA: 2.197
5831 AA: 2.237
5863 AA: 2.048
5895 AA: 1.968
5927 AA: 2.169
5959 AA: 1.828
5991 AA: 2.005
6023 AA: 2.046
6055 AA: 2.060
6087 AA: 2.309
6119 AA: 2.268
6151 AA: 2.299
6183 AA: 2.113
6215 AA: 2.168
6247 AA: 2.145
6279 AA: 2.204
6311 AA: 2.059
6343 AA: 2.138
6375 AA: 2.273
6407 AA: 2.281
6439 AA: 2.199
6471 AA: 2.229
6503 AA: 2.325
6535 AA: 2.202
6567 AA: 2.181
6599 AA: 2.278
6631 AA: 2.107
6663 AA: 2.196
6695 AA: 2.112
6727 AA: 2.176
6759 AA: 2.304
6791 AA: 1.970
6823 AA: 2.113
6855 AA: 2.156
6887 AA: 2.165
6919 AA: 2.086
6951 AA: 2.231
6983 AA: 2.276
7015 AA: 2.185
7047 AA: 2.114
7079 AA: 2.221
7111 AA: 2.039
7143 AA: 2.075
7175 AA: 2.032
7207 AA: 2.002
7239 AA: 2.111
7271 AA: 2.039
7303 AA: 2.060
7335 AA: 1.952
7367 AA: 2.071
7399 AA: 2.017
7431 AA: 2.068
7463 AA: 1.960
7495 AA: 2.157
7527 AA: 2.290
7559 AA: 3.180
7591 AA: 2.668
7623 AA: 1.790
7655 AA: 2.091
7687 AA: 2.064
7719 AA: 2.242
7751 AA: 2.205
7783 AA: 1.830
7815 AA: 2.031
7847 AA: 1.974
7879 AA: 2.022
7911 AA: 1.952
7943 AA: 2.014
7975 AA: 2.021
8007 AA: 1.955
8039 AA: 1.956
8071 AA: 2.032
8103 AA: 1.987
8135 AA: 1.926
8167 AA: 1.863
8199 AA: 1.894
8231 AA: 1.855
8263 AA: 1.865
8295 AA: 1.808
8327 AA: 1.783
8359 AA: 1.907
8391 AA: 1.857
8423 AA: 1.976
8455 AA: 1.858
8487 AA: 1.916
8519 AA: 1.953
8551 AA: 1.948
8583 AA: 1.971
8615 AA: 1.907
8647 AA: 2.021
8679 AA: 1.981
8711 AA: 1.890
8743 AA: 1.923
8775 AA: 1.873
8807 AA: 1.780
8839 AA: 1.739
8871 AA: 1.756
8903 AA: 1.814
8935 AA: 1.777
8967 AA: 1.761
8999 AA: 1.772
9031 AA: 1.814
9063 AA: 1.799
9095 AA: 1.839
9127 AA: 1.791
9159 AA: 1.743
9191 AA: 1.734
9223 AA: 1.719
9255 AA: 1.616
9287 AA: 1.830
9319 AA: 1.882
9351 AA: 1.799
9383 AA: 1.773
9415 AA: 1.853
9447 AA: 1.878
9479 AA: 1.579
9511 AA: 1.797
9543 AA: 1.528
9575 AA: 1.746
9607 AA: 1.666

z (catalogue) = 0.151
